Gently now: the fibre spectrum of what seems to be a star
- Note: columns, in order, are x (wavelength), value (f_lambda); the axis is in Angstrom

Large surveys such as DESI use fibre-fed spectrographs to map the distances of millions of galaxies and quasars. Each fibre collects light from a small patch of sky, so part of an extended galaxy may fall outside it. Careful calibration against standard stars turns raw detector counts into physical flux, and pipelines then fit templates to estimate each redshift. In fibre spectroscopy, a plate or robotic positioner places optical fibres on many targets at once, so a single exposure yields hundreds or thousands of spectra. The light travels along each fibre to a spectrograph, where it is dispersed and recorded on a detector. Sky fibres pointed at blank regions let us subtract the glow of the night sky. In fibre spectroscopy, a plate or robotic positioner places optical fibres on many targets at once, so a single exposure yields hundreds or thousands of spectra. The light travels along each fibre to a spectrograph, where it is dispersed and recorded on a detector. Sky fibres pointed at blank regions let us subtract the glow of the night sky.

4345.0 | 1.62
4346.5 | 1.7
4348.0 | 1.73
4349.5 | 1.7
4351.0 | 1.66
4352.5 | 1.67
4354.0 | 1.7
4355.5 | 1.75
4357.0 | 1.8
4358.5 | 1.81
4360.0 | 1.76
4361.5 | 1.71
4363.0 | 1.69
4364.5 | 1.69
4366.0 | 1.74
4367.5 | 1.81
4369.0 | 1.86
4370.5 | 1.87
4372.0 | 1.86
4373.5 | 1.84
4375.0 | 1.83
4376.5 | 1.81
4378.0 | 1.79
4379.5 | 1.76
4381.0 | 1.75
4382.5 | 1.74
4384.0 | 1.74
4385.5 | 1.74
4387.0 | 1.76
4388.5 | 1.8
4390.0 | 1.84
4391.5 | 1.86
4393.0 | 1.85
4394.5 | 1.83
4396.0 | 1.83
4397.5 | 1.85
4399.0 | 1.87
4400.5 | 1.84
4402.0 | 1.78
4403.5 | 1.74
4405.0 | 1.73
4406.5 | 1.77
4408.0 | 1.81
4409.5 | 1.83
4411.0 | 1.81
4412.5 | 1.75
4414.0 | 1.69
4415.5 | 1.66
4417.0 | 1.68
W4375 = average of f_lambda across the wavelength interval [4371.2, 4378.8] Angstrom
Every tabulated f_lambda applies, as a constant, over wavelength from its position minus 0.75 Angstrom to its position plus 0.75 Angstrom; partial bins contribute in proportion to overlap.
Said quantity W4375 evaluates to 1.83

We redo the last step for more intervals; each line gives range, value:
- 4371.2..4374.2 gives 1.85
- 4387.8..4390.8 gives 1.82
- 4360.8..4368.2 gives 1.73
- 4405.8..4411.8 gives 1.8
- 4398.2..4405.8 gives 1.79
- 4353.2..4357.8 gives 1.75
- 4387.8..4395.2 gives 1.84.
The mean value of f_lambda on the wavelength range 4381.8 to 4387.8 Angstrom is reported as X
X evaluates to 1.75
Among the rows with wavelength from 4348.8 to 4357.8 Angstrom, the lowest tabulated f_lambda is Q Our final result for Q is 1.66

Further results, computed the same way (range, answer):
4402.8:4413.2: 1.73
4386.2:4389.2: 1.76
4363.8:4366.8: 1.69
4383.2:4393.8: 1.74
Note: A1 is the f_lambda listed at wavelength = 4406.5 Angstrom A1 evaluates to 1.77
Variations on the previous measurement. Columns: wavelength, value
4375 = 1.83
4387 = 1.76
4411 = 1.81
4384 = 1.74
